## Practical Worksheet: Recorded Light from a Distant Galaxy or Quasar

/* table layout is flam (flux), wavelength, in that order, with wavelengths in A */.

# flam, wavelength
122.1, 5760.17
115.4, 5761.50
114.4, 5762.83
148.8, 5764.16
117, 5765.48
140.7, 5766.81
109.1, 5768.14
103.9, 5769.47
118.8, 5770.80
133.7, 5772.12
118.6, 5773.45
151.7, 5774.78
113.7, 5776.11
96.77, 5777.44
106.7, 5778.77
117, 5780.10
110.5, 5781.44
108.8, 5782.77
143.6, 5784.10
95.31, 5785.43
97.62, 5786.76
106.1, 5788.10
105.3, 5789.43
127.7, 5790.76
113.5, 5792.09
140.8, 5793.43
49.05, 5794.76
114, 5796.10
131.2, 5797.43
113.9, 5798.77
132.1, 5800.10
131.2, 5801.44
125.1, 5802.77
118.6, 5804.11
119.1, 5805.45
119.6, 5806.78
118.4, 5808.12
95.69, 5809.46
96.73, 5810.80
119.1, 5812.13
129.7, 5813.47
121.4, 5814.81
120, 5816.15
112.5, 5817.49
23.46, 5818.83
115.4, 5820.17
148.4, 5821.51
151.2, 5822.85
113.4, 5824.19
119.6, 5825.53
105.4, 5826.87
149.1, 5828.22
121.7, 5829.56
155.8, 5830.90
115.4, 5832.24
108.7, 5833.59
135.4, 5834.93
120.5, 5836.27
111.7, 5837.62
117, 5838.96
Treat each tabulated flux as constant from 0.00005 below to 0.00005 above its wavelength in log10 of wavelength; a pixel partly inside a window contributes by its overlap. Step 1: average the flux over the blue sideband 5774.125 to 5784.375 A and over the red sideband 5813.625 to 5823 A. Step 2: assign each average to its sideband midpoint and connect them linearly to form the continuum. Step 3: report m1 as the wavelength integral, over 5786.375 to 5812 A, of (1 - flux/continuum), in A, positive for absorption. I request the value 0.2 A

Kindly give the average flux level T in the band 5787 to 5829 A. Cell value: 116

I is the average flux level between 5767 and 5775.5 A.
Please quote 124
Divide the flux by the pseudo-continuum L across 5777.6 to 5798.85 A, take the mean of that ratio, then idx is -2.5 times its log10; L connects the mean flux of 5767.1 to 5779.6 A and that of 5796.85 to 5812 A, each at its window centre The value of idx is 0.068 mag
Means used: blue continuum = 118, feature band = 111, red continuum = 118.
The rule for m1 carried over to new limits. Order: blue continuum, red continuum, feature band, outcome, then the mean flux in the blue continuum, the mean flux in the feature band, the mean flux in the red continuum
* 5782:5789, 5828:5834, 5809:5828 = 1.7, 110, 113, 130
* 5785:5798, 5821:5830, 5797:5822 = 0.9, 108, 115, 130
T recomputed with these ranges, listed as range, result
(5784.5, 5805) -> 114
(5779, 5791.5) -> 112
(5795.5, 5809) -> 122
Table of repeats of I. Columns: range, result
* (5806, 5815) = 114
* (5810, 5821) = 105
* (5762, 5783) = 120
